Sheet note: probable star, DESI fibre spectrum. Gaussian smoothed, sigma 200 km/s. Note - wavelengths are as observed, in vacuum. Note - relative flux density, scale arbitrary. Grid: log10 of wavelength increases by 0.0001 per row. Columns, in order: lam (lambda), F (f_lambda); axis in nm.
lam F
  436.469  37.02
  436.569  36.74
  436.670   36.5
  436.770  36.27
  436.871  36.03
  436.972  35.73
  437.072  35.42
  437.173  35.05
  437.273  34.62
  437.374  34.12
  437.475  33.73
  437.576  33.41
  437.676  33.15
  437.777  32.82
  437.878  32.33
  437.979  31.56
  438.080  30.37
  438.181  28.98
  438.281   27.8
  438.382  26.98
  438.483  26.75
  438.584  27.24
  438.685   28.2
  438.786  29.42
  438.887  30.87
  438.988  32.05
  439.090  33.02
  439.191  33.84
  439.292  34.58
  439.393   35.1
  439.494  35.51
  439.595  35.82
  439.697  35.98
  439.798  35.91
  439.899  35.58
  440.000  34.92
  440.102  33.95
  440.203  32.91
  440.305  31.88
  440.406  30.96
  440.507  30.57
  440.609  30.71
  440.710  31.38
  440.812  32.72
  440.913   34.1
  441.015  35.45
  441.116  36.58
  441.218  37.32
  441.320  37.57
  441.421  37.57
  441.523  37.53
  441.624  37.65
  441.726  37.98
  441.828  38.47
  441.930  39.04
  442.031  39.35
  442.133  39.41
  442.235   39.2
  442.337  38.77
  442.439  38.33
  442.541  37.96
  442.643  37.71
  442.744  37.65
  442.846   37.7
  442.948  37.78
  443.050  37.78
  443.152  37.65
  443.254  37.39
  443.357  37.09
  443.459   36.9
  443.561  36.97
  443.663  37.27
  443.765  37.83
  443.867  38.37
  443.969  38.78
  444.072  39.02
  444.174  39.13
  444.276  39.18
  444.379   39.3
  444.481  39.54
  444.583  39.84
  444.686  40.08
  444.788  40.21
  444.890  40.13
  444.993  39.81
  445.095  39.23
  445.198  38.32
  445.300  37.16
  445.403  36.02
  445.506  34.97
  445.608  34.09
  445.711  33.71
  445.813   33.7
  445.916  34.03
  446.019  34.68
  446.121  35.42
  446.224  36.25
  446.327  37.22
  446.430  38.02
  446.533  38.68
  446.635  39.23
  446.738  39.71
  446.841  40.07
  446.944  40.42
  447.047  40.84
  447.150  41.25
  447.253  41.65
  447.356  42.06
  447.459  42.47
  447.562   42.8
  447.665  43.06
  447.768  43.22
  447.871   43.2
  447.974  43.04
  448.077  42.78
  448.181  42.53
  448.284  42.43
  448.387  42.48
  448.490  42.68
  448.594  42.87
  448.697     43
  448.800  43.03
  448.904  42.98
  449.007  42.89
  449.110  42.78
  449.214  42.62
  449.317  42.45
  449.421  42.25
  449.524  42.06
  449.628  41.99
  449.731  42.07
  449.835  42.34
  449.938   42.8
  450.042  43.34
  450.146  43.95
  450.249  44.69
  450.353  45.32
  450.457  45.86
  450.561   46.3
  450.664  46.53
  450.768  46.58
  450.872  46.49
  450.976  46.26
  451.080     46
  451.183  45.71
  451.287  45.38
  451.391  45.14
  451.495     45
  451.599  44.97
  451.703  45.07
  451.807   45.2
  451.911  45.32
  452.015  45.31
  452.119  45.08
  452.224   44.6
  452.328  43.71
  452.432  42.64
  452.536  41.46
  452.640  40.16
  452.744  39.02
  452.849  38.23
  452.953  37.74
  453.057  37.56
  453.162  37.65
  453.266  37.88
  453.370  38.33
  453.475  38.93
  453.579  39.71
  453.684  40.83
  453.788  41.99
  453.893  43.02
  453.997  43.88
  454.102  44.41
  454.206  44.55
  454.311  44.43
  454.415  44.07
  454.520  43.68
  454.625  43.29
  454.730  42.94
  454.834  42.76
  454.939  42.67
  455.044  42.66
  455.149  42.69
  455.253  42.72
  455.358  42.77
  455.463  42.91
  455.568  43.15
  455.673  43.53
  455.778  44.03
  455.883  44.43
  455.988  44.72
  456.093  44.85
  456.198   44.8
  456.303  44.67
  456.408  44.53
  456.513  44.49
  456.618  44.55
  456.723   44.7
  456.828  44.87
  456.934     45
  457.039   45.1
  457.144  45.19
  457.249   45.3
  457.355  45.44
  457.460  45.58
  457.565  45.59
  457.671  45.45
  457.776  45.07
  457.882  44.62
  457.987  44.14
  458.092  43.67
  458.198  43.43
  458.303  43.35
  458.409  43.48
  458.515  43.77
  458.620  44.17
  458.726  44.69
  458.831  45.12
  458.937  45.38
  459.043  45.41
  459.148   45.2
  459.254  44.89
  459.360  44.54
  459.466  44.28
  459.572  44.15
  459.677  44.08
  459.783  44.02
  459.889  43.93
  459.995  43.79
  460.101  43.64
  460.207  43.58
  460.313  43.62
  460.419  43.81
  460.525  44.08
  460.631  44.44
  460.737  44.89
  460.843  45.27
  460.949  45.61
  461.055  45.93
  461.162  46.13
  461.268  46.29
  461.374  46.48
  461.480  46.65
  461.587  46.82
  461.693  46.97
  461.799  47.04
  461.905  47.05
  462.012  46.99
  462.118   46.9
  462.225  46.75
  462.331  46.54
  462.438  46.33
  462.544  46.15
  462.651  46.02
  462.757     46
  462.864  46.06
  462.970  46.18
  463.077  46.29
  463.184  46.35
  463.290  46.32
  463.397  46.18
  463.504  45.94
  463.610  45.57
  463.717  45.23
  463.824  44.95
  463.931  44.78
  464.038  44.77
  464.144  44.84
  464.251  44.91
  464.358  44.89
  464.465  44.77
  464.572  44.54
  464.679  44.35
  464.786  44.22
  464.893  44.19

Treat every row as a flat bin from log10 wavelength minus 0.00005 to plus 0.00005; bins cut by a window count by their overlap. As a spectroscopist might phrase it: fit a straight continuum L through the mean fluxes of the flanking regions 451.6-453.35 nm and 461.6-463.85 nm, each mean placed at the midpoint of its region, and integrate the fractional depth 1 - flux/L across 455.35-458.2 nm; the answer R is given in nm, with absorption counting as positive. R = -0.06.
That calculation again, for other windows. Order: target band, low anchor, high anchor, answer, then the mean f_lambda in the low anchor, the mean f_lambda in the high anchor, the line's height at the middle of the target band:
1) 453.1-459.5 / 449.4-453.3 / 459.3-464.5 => 0.10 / 43.4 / 45.4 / 44.4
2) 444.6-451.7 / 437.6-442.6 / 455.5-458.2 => -0.42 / 34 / 44.7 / 39.1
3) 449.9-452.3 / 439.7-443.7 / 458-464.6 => -0.28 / 36.3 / 45.2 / 40.6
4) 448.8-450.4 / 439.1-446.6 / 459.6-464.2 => -0.13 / 36.7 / 45.6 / 39.8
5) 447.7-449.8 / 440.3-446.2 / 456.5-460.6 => -0.16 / 37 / 44.5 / 39.7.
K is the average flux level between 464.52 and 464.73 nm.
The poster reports 44.4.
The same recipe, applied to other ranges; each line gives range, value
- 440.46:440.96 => 31.9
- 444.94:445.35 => 38.6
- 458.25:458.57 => 43.6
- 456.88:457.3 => 45.1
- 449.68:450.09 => 42.6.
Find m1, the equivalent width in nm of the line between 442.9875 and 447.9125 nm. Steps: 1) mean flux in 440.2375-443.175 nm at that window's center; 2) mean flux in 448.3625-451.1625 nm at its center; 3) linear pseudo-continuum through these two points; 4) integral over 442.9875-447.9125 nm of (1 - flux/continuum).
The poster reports 0.15 nm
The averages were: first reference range 36.4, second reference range 43.8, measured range 38.6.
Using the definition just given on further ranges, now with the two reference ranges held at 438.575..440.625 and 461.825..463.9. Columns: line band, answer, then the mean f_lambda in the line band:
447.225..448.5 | -0.17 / 42.7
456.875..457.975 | -0.05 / 45.2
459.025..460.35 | 0.00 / 44.2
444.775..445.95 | -0.02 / 36.7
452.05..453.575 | 0.01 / 40.3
